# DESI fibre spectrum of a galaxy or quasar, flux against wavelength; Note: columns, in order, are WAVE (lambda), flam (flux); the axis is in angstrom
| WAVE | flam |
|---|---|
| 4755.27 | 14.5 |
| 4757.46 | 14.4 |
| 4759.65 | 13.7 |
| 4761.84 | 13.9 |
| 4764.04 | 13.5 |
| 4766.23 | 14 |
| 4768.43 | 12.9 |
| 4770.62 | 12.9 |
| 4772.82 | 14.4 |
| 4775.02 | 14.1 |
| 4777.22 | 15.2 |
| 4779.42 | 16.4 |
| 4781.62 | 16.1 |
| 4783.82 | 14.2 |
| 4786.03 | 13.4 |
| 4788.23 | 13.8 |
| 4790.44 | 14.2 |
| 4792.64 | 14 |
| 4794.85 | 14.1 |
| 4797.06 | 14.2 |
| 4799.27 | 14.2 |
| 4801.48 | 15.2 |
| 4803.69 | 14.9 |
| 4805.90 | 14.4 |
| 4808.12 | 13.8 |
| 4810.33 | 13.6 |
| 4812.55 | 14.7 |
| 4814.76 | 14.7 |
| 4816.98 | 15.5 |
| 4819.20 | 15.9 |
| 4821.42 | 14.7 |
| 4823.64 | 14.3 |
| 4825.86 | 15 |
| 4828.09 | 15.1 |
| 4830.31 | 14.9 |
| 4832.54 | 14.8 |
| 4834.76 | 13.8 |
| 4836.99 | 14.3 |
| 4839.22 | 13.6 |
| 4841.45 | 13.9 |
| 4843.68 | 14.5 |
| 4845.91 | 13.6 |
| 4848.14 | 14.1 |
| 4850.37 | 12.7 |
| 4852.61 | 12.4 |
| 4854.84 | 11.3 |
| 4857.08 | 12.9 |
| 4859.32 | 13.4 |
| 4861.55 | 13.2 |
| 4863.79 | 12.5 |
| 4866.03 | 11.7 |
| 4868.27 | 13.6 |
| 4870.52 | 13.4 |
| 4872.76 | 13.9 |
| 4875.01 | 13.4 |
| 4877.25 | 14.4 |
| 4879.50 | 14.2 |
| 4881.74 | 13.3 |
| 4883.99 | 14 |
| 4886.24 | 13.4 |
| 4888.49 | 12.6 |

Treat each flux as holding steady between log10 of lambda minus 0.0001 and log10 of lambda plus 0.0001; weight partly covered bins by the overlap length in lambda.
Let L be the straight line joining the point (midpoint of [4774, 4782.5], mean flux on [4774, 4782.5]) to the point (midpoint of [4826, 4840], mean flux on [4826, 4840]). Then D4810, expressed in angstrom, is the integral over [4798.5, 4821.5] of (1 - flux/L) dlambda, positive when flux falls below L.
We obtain 0.3 angstrom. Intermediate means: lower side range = 15.4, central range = 14.7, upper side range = 14.5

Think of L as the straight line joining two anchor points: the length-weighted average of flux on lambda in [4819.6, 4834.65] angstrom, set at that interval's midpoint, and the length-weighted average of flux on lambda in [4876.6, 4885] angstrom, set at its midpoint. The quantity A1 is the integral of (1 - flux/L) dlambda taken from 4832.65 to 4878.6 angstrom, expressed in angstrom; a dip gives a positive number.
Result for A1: 3.1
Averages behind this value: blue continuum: 14.8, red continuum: 14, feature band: 13.4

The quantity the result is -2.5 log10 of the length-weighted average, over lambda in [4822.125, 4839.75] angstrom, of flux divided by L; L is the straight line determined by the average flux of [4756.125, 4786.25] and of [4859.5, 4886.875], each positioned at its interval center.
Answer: -0.057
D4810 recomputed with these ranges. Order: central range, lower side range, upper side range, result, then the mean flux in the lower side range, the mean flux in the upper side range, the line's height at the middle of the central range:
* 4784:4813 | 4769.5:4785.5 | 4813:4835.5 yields 1.19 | 14.7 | 14.9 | 14.8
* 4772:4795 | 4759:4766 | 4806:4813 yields -1.16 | 13.7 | 14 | 13.9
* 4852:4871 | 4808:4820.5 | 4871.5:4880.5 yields 1.95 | 14.8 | 14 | 14.2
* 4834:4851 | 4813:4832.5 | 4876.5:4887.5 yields 0.88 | 15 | 13.8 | 14.6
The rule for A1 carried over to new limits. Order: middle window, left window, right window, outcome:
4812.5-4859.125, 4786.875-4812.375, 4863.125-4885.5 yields -0.79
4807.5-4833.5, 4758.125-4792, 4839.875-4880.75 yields -2.02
